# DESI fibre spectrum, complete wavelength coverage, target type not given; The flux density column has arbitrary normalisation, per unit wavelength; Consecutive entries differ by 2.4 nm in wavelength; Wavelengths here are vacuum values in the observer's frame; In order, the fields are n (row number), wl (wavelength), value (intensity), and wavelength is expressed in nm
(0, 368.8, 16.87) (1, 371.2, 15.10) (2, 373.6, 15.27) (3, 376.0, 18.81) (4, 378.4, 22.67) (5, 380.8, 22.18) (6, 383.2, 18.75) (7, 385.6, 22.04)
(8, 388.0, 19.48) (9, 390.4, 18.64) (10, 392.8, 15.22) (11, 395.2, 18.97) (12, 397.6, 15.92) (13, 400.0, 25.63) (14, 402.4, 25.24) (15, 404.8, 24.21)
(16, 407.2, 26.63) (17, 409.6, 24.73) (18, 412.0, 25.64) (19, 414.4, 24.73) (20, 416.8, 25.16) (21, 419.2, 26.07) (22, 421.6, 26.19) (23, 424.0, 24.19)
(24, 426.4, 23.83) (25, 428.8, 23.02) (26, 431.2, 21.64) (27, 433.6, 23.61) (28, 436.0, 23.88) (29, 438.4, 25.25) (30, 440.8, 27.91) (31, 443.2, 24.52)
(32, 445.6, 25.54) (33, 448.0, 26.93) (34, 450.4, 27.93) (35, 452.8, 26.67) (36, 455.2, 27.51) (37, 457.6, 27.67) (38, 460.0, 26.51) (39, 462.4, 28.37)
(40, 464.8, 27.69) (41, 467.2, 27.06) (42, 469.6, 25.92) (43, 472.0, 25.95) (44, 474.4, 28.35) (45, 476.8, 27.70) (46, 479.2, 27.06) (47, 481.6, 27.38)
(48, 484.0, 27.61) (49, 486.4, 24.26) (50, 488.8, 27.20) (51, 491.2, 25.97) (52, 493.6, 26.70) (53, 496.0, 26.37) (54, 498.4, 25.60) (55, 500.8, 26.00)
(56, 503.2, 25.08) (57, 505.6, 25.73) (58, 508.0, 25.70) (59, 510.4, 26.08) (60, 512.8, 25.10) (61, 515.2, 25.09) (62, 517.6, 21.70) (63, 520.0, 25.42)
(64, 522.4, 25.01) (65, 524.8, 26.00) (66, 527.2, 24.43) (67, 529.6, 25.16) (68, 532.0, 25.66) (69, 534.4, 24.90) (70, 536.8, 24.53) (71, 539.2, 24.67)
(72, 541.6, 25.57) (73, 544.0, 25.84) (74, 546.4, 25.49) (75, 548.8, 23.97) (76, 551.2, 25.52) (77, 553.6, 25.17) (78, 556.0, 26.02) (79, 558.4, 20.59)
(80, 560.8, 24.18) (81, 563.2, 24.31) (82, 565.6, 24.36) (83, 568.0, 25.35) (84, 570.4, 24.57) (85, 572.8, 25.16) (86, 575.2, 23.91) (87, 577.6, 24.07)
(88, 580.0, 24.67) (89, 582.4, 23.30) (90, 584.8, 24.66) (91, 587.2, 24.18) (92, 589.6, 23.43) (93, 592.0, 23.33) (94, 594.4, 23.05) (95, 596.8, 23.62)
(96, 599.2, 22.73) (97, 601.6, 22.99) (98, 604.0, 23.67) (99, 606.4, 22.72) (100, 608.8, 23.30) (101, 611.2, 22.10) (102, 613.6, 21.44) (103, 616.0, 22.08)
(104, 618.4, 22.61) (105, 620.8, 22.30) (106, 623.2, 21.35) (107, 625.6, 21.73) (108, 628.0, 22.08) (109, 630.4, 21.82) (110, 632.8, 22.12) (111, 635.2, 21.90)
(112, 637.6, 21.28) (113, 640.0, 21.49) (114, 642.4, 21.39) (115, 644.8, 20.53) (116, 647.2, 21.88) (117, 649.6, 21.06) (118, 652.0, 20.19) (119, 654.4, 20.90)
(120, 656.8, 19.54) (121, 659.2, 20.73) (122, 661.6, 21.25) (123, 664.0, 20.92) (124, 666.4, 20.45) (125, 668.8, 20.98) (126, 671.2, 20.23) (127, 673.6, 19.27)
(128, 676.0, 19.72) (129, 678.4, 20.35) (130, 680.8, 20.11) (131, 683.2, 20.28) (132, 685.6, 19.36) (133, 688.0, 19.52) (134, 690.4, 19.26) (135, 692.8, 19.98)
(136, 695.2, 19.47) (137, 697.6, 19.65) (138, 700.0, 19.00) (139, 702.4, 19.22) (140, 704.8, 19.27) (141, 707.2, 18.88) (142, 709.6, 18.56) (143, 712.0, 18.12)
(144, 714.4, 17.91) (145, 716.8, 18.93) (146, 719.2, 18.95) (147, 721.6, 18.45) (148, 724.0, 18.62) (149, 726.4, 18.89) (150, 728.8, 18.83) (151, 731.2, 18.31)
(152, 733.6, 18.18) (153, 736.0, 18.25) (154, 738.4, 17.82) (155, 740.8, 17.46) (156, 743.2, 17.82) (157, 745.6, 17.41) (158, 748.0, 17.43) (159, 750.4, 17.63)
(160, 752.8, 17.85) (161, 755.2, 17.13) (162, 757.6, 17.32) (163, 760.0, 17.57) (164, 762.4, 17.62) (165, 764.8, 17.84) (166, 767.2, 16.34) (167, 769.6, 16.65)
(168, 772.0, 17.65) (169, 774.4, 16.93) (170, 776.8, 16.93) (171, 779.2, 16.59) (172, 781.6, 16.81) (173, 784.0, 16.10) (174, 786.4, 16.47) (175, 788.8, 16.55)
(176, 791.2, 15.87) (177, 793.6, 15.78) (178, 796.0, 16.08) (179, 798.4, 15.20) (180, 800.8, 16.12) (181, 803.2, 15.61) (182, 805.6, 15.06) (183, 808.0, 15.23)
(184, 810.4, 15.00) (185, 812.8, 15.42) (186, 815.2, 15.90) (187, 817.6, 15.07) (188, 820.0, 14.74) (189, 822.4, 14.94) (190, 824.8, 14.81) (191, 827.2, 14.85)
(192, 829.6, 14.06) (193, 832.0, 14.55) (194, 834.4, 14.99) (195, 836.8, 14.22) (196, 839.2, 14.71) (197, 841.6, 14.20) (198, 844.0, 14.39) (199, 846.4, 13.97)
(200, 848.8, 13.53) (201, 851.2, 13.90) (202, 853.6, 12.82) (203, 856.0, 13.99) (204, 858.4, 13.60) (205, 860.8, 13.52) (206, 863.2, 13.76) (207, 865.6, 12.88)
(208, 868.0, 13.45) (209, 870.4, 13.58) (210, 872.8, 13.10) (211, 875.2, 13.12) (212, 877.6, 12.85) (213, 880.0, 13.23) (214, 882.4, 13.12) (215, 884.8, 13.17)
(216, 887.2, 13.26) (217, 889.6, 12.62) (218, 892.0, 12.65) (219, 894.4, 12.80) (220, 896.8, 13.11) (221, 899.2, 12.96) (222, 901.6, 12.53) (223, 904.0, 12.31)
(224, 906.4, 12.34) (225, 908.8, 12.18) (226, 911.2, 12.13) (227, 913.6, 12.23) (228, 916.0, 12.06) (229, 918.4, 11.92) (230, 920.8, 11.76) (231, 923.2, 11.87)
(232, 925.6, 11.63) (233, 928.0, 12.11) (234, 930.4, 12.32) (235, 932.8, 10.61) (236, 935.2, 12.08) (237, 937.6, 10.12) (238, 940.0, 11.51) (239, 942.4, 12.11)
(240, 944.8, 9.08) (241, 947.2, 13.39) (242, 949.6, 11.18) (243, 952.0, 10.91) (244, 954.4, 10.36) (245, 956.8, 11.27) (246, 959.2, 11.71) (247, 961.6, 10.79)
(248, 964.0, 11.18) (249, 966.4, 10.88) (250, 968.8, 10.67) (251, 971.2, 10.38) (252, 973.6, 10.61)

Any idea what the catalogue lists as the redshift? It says 0.000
